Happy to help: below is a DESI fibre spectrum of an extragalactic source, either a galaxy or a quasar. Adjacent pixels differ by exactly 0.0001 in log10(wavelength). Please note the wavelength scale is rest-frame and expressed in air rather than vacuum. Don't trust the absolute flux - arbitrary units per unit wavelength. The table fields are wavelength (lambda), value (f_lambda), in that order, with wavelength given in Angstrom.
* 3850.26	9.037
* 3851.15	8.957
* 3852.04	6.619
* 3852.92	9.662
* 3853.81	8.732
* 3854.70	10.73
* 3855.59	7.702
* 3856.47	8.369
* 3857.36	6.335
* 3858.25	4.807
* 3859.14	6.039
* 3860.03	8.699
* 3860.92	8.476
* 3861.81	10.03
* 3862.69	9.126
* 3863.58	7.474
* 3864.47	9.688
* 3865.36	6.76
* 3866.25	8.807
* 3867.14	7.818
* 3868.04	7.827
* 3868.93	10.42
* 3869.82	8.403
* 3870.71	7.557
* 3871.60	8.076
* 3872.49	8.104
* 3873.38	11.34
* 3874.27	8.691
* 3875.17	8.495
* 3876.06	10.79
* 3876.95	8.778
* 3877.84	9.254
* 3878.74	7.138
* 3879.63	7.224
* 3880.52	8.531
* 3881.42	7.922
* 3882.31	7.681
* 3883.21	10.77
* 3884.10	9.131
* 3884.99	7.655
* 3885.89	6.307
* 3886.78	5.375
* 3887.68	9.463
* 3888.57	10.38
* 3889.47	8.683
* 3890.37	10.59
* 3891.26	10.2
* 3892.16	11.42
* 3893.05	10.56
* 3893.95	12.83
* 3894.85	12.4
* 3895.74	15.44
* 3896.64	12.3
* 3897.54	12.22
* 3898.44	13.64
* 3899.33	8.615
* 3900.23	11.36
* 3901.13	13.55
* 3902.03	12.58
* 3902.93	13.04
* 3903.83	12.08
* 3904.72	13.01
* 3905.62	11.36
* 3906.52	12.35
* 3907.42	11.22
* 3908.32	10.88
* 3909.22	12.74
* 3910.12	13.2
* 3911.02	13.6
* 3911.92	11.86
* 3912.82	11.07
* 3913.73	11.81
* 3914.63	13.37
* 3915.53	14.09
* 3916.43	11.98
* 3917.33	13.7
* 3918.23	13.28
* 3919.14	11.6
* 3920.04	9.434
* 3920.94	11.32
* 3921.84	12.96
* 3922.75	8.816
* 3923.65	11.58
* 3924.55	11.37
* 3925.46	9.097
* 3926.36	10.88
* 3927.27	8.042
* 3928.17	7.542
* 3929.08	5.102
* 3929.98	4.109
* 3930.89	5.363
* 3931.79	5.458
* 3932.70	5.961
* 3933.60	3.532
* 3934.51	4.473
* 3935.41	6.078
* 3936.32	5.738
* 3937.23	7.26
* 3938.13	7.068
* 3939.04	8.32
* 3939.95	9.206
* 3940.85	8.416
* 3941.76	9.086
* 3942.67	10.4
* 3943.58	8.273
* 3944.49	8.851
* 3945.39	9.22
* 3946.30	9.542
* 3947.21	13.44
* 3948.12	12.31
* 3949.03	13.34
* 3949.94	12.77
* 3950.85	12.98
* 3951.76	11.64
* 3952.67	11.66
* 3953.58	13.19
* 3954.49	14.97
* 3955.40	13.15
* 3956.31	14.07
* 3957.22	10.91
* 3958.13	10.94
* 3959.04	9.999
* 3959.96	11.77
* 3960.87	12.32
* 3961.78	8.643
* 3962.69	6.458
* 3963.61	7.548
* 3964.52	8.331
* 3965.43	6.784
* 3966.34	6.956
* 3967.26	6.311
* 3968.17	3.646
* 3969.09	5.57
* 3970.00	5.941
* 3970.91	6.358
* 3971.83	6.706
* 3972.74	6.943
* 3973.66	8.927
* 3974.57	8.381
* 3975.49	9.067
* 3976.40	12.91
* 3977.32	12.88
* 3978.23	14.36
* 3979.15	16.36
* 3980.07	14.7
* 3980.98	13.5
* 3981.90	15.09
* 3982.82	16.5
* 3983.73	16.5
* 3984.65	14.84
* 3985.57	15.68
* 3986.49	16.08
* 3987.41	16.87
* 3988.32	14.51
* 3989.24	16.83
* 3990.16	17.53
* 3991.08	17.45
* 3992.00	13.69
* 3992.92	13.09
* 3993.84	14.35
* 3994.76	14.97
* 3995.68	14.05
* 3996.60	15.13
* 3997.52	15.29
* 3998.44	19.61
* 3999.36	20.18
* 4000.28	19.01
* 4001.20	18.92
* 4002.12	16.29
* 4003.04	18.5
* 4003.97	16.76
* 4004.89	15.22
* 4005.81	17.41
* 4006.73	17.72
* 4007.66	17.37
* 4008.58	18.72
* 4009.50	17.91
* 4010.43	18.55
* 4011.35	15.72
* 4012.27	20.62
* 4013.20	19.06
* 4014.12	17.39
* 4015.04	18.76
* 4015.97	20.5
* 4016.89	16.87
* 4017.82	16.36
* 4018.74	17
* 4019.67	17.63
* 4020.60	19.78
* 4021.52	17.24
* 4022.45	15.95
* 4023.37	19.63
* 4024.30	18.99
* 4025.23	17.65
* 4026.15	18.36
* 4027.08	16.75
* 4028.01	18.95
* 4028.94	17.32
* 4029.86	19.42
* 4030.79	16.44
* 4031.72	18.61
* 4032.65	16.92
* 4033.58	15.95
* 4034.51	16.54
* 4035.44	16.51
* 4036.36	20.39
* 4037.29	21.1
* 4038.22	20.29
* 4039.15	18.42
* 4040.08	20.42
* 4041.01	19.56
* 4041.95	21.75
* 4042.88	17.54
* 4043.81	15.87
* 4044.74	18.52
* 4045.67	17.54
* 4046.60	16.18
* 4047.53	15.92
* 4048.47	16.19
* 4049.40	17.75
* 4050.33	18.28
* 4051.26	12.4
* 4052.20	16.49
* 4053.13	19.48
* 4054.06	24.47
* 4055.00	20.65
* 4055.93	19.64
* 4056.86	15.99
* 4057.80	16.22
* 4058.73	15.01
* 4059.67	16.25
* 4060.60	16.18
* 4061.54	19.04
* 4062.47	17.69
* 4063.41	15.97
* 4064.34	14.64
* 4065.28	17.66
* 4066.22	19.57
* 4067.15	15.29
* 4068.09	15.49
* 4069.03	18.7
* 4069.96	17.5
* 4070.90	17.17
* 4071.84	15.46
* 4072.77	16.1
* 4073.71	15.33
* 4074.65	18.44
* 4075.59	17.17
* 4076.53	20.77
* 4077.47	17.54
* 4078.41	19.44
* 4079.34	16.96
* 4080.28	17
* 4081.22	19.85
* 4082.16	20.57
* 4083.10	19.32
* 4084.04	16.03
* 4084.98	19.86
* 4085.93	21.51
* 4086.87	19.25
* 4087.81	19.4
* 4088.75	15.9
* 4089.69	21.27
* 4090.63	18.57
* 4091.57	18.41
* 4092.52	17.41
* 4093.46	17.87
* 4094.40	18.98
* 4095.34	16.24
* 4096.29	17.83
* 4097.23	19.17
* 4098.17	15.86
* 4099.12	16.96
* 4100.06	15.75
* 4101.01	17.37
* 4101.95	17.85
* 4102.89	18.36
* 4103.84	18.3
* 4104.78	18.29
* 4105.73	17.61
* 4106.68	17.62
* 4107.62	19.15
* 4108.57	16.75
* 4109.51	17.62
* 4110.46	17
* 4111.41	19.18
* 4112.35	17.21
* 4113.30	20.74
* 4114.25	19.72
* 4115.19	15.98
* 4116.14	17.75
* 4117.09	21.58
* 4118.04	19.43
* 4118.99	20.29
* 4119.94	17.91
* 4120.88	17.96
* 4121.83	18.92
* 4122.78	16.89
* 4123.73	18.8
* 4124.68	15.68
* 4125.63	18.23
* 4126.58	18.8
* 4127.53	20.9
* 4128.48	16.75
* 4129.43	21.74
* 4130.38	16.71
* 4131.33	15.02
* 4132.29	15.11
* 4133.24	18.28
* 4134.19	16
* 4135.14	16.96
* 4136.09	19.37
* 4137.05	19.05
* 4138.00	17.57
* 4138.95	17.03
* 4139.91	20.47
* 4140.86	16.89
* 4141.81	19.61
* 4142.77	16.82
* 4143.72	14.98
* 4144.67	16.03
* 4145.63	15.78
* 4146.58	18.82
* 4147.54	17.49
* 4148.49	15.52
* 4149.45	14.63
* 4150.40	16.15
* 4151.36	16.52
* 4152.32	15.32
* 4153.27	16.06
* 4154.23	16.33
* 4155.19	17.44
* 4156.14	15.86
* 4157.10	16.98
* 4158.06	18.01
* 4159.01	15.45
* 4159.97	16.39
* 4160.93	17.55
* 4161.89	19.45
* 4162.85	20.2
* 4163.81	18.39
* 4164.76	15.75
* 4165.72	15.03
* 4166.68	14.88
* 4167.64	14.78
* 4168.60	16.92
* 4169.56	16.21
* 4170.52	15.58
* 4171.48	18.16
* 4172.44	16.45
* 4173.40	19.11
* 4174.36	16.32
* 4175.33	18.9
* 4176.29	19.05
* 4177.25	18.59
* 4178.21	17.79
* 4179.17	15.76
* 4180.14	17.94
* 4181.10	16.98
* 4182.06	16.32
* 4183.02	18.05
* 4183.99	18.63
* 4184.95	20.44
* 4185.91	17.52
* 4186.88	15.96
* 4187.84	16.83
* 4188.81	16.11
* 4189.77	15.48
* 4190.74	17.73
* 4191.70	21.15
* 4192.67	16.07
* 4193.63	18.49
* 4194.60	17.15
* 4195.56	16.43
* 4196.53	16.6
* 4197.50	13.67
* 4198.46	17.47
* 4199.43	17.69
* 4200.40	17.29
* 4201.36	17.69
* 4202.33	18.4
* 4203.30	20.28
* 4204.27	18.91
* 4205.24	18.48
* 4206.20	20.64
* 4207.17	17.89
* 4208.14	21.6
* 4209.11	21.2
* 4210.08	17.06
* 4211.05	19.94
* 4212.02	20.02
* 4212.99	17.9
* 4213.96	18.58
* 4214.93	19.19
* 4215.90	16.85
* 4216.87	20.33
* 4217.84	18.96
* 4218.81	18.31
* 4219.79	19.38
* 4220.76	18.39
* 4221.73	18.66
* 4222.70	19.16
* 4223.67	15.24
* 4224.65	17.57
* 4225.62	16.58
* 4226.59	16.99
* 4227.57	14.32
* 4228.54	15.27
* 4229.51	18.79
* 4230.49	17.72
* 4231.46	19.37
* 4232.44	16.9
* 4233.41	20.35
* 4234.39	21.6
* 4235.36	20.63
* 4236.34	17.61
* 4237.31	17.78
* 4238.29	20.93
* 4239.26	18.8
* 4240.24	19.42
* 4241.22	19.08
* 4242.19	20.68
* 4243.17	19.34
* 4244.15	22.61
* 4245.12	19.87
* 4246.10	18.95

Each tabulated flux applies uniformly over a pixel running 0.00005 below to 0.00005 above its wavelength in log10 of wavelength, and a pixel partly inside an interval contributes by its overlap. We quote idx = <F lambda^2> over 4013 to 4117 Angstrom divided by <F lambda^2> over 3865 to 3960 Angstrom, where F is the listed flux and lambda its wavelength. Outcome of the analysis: 1.9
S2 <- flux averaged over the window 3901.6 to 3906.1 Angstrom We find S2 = 12.4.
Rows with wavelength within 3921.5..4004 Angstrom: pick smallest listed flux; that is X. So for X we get 3.532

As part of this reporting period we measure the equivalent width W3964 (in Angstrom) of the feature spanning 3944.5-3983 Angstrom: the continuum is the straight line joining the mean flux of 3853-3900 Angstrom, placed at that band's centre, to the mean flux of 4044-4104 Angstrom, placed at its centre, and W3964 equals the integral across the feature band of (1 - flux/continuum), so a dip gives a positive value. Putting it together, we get 6.91 Angstrom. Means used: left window 9.13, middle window 10.6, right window 17.7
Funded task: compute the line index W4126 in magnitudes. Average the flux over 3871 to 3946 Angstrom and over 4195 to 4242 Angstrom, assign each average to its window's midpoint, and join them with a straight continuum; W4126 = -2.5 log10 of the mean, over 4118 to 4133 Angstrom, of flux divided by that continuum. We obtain -0.14 mag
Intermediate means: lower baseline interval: 9.83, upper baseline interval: 18.4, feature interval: 18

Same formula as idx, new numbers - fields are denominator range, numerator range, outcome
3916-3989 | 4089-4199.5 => 1.88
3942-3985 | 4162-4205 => 1.80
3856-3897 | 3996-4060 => 2.16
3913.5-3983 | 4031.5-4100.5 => 1.92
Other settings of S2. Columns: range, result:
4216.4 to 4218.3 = 19.7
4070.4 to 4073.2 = 16.3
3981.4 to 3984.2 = 16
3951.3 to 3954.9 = 12.8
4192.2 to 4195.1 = 17.3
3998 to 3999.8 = 19.9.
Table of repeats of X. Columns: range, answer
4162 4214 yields 13.67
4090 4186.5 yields 14.63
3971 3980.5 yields 6.706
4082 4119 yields 15.75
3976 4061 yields 12.4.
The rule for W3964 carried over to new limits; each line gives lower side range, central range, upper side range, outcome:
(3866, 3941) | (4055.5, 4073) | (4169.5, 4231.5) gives -3.3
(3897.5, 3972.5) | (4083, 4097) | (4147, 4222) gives -3.6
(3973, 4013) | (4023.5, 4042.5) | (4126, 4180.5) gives -2.9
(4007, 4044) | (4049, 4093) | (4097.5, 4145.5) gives 0.5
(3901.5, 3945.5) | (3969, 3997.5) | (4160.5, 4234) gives -3.9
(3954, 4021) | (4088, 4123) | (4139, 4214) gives -4.2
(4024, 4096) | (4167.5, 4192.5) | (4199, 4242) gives 1.4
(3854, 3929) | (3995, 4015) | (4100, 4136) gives -5.0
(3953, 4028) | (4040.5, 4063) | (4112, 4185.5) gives -3.0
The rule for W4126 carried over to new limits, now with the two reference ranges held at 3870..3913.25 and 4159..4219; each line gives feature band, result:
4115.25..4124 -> -0.16 mag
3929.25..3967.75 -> 0.28 mag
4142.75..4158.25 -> 0.03 mag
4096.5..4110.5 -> -0.13 mag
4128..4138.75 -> -0.07 mag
